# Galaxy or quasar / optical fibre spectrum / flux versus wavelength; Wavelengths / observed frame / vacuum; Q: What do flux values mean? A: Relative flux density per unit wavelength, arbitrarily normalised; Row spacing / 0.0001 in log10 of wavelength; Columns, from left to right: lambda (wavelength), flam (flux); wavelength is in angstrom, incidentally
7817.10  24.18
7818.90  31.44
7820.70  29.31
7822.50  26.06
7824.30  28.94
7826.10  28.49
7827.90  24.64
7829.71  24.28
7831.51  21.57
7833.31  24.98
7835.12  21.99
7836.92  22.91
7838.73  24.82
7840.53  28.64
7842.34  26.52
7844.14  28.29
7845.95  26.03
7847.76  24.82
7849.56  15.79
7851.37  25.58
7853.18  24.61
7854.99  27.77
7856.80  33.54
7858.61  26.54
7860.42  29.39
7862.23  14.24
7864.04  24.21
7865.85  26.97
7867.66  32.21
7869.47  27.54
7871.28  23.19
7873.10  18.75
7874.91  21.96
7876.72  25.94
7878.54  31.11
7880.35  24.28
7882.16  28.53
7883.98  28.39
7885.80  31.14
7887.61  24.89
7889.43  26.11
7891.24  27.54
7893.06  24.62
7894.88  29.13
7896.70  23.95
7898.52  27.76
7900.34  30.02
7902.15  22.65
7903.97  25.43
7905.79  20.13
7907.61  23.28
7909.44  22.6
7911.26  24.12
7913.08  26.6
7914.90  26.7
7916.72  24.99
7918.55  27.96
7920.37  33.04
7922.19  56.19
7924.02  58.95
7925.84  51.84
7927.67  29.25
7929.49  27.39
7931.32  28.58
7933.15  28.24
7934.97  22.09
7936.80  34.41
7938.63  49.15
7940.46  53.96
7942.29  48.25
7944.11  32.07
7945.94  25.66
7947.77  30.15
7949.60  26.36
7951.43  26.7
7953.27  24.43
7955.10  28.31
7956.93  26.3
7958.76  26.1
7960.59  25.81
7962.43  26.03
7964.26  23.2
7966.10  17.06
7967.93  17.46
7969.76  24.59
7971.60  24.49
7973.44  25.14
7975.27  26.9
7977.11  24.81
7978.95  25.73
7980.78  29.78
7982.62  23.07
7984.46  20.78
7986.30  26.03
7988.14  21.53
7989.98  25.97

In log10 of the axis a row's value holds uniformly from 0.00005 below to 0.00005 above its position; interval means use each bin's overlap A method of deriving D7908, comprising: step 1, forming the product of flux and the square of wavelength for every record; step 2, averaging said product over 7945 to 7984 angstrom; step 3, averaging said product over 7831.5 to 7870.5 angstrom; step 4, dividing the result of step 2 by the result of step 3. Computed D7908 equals 1.01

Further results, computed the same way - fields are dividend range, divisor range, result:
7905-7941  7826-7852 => 1.39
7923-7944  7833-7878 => 1.59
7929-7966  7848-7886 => 1.21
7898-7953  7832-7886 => 1.28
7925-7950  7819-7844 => 1.39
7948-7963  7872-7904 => 1.02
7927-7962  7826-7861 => 1.26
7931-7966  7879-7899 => 1.15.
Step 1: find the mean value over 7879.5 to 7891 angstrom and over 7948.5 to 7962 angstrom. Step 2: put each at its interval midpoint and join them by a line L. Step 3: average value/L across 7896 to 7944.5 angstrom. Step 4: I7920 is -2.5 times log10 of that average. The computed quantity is -0.22 mag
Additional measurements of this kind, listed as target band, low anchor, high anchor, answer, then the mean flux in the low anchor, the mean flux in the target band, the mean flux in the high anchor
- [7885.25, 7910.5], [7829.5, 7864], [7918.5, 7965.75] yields 0.15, 24.9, 25.6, 33.4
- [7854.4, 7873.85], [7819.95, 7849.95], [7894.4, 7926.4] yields 0.06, 25.3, 25.9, 30.7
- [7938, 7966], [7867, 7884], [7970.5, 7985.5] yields -0.22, 26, 30.9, 25.1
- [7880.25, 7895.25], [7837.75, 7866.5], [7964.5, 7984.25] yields -0.10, 25.5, 27.3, 23.8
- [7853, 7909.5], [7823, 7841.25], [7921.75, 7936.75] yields 0.19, 25.1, 26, 37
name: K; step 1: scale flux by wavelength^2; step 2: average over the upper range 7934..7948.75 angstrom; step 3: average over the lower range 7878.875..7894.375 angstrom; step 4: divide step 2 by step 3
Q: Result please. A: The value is 1.38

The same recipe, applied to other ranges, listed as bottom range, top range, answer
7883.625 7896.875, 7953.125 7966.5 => 0.94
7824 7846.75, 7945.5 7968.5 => 1.01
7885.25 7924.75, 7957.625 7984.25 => 0.85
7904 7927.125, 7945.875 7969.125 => 0.77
